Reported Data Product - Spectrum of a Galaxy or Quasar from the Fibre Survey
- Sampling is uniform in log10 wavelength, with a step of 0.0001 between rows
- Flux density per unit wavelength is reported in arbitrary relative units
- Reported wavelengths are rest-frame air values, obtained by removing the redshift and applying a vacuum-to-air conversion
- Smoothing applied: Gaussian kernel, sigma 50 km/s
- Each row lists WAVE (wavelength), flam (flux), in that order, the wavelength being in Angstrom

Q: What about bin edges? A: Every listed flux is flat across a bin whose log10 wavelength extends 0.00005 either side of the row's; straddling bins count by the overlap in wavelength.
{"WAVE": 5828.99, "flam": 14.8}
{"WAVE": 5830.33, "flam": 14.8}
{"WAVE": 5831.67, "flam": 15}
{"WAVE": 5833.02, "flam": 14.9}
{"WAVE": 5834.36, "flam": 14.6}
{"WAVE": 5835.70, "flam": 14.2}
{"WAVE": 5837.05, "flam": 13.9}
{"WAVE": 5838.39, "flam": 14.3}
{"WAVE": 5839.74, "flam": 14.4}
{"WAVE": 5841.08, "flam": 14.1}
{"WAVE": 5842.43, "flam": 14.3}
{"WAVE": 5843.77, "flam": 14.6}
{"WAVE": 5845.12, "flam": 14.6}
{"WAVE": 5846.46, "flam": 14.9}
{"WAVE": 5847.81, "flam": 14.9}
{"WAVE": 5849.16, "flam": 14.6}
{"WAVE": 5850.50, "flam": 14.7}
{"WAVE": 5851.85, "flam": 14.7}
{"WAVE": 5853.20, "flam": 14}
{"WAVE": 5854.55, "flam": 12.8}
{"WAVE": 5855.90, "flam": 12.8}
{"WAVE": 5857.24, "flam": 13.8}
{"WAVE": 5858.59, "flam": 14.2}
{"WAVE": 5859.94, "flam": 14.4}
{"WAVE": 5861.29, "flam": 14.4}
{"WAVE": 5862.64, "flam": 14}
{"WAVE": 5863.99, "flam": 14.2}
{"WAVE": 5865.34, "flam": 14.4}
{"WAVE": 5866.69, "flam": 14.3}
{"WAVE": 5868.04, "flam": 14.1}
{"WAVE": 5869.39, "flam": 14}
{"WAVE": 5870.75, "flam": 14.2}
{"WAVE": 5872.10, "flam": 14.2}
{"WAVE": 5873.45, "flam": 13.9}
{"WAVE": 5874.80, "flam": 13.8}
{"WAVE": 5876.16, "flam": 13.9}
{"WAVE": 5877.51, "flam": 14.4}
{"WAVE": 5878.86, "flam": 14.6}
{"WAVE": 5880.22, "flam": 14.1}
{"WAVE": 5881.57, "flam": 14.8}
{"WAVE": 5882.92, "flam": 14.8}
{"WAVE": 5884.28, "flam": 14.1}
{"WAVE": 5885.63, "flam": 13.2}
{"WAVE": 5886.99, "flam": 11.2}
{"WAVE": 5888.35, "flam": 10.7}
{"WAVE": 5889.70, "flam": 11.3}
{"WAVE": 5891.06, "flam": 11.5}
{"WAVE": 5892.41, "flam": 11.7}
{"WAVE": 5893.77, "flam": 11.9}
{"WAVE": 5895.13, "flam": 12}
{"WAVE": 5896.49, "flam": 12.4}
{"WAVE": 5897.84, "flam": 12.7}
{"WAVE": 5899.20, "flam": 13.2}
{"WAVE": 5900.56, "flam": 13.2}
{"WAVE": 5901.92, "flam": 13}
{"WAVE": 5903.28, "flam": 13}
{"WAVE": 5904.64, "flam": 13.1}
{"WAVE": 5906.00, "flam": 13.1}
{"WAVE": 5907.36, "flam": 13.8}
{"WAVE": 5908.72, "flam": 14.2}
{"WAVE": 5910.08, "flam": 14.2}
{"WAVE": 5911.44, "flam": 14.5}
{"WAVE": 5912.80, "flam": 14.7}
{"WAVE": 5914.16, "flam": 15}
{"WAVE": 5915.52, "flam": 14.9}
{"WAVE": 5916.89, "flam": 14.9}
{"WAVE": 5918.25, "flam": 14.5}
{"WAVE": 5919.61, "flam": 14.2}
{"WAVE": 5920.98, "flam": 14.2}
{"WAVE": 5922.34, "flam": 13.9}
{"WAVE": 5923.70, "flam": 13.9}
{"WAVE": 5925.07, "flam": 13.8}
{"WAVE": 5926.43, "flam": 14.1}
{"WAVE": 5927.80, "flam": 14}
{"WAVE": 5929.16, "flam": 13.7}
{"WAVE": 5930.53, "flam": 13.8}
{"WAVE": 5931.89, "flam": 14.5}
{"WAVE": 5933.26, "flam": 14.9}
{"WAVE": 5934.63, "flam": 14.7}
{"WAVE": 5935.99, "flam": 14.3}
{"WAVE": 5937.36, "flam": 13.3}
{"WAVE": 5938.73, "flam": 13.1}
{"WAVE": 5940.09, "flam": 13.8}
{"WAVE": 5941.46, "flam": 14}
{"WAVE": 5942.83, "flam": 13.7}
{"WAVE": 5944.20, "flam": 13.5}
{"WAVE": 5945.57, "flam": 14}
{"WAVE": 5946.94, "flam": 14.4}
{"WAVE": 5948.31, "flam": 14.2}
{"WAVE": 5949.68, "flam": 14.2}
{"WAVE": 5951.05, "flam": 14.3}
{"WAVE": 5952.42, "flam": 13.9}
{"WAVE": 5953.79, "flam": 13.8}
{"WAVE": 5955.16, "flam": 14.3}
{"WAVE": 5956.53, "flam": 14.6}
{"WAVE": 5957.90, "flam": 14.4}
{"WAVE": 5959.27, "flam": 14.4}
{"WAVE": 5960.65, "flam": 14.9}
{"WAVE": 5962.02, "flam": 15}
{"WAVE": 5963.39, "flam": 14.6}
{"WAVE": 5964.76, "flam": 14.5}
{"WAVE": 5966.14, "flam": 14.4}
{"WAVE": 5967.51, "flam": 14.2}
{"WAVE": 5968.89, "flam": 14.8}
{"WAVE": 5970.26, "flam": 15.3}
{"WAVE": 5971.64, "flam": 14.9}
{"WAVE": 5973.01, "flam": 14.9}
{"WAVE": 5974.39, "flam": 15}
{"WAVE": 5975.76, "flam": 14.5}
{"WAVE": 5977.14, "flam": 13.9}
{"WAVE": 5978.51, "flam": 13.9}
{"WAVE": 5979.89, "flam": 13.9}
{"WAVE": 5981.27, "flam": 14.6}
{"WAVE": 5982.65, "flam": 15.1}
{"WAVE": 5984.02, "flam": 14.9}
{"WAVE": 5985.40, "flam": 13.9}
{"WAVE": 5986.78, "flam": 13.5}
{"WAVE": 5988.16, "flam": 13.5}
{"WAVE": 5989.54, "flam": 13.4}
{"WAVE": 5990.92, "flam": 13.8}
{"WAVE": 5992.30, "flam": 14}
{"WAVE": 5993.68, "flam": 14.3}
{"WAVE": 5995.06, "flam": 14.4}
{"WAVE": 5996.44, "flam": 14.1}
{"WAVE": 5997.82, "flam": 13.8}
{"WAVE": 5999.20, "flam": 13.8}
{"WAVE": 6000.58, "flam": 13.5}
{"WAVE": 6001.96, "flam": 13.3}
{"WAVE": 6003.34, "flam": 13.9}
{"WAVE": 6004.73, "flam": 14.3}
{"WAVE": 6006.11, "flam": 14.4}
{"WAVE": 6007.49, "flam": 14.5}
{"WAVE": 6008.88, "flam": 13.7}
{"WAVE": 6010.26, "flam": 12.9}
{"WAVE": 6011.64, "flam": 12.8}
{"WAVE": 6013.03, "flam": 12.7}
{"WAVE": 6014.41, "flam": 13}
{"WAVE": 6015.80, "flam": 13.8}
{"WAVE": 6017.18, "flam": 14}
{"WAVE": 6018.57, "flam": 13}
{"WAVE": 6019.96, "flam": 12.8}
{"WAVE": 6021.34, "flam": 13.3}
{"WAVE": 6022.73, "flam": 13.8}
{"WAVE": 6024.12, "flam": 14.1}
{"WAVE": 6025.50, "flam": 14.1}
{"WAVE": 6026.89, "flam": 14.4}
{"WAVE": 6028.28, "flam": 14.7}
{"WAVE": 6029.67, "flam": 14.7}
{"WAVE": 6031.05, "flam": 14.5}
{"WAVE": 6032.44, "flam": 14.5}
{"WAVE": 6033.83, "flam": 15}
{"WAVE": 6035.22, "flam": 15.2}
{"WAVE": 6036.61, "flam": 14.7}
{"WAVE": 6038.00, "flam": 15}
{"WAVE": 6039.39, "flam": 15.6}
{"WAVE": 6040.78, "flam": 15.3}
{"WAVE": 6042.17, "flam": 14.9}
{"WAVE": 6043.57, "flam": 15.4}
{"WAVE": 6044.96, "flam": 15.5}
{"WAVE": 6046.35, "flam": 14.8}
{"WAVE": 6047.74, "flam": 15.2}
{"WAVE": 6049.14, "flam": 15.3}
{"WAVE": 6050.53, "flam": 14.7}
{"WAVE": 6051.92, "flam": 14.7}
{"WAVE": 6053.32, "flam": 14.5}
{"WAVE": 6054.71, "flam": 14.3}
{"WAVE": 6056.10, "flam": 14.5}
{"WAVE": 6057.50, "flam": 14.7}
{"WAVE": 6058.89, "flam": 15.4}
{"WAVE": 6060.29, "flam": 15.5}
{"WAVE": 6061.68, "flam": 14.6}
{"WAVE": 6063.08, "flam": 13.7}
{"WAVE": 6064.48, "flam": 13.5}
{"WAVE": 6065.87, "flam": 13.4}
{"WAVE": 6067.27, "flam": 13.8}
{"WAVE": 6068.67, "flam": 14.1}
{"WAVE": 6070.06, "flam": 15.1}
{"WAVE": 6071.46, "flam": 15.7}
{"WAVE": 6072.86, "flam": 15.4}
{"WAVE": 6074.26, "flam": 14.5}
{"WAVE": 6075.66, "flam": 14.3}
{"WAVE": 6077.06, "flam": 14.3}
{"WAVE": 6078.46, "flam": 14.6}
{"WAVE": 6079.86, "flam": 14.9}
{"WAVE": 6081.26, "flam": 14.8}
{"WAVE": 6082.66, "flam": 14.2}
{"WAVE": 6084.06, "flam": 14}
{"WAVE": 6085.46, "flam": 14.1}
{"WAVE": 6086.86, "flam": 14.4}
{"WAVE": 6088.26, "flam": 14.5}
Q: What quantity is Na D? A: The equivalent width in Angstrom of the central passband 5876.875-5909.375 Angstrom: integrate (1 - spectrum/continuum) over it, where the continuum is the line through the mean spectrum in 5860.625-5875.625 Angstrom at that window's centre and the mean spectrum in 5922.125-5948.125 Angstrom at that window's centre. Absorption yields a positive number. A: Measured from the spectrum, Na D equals 2.5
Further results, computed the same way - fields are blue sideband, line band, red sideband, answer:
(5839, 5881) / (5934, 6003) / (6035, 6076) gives 1.58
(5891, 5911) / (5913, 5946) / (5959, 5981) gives -1.27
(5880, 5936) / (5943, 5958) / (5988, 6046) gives -0.38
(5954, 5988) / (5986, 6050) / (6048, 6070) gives 1.44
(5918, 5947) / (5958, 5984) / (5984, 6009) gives -1.21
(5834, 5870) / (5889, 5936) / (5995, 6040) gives 1.77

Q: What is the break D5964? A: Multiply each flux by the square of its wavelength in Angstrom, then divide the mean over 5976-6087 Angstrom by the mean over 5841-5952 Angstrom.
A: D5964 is 1.08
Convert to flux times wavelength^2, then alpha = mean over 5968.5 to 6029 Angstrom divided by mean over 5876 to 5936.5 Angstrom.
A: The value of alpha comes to 1.06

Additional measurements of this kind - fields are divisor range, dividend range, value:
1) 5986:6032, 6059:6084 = 1.07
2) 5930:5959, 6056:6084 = 1.08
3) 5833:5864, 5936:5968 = 1.03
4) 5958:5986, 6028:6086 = 1.04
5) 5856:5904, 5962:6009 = 1.10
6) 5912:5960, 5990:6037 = 1.01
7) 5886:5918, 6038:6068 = 1.18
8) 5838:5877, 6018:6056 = 1.09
